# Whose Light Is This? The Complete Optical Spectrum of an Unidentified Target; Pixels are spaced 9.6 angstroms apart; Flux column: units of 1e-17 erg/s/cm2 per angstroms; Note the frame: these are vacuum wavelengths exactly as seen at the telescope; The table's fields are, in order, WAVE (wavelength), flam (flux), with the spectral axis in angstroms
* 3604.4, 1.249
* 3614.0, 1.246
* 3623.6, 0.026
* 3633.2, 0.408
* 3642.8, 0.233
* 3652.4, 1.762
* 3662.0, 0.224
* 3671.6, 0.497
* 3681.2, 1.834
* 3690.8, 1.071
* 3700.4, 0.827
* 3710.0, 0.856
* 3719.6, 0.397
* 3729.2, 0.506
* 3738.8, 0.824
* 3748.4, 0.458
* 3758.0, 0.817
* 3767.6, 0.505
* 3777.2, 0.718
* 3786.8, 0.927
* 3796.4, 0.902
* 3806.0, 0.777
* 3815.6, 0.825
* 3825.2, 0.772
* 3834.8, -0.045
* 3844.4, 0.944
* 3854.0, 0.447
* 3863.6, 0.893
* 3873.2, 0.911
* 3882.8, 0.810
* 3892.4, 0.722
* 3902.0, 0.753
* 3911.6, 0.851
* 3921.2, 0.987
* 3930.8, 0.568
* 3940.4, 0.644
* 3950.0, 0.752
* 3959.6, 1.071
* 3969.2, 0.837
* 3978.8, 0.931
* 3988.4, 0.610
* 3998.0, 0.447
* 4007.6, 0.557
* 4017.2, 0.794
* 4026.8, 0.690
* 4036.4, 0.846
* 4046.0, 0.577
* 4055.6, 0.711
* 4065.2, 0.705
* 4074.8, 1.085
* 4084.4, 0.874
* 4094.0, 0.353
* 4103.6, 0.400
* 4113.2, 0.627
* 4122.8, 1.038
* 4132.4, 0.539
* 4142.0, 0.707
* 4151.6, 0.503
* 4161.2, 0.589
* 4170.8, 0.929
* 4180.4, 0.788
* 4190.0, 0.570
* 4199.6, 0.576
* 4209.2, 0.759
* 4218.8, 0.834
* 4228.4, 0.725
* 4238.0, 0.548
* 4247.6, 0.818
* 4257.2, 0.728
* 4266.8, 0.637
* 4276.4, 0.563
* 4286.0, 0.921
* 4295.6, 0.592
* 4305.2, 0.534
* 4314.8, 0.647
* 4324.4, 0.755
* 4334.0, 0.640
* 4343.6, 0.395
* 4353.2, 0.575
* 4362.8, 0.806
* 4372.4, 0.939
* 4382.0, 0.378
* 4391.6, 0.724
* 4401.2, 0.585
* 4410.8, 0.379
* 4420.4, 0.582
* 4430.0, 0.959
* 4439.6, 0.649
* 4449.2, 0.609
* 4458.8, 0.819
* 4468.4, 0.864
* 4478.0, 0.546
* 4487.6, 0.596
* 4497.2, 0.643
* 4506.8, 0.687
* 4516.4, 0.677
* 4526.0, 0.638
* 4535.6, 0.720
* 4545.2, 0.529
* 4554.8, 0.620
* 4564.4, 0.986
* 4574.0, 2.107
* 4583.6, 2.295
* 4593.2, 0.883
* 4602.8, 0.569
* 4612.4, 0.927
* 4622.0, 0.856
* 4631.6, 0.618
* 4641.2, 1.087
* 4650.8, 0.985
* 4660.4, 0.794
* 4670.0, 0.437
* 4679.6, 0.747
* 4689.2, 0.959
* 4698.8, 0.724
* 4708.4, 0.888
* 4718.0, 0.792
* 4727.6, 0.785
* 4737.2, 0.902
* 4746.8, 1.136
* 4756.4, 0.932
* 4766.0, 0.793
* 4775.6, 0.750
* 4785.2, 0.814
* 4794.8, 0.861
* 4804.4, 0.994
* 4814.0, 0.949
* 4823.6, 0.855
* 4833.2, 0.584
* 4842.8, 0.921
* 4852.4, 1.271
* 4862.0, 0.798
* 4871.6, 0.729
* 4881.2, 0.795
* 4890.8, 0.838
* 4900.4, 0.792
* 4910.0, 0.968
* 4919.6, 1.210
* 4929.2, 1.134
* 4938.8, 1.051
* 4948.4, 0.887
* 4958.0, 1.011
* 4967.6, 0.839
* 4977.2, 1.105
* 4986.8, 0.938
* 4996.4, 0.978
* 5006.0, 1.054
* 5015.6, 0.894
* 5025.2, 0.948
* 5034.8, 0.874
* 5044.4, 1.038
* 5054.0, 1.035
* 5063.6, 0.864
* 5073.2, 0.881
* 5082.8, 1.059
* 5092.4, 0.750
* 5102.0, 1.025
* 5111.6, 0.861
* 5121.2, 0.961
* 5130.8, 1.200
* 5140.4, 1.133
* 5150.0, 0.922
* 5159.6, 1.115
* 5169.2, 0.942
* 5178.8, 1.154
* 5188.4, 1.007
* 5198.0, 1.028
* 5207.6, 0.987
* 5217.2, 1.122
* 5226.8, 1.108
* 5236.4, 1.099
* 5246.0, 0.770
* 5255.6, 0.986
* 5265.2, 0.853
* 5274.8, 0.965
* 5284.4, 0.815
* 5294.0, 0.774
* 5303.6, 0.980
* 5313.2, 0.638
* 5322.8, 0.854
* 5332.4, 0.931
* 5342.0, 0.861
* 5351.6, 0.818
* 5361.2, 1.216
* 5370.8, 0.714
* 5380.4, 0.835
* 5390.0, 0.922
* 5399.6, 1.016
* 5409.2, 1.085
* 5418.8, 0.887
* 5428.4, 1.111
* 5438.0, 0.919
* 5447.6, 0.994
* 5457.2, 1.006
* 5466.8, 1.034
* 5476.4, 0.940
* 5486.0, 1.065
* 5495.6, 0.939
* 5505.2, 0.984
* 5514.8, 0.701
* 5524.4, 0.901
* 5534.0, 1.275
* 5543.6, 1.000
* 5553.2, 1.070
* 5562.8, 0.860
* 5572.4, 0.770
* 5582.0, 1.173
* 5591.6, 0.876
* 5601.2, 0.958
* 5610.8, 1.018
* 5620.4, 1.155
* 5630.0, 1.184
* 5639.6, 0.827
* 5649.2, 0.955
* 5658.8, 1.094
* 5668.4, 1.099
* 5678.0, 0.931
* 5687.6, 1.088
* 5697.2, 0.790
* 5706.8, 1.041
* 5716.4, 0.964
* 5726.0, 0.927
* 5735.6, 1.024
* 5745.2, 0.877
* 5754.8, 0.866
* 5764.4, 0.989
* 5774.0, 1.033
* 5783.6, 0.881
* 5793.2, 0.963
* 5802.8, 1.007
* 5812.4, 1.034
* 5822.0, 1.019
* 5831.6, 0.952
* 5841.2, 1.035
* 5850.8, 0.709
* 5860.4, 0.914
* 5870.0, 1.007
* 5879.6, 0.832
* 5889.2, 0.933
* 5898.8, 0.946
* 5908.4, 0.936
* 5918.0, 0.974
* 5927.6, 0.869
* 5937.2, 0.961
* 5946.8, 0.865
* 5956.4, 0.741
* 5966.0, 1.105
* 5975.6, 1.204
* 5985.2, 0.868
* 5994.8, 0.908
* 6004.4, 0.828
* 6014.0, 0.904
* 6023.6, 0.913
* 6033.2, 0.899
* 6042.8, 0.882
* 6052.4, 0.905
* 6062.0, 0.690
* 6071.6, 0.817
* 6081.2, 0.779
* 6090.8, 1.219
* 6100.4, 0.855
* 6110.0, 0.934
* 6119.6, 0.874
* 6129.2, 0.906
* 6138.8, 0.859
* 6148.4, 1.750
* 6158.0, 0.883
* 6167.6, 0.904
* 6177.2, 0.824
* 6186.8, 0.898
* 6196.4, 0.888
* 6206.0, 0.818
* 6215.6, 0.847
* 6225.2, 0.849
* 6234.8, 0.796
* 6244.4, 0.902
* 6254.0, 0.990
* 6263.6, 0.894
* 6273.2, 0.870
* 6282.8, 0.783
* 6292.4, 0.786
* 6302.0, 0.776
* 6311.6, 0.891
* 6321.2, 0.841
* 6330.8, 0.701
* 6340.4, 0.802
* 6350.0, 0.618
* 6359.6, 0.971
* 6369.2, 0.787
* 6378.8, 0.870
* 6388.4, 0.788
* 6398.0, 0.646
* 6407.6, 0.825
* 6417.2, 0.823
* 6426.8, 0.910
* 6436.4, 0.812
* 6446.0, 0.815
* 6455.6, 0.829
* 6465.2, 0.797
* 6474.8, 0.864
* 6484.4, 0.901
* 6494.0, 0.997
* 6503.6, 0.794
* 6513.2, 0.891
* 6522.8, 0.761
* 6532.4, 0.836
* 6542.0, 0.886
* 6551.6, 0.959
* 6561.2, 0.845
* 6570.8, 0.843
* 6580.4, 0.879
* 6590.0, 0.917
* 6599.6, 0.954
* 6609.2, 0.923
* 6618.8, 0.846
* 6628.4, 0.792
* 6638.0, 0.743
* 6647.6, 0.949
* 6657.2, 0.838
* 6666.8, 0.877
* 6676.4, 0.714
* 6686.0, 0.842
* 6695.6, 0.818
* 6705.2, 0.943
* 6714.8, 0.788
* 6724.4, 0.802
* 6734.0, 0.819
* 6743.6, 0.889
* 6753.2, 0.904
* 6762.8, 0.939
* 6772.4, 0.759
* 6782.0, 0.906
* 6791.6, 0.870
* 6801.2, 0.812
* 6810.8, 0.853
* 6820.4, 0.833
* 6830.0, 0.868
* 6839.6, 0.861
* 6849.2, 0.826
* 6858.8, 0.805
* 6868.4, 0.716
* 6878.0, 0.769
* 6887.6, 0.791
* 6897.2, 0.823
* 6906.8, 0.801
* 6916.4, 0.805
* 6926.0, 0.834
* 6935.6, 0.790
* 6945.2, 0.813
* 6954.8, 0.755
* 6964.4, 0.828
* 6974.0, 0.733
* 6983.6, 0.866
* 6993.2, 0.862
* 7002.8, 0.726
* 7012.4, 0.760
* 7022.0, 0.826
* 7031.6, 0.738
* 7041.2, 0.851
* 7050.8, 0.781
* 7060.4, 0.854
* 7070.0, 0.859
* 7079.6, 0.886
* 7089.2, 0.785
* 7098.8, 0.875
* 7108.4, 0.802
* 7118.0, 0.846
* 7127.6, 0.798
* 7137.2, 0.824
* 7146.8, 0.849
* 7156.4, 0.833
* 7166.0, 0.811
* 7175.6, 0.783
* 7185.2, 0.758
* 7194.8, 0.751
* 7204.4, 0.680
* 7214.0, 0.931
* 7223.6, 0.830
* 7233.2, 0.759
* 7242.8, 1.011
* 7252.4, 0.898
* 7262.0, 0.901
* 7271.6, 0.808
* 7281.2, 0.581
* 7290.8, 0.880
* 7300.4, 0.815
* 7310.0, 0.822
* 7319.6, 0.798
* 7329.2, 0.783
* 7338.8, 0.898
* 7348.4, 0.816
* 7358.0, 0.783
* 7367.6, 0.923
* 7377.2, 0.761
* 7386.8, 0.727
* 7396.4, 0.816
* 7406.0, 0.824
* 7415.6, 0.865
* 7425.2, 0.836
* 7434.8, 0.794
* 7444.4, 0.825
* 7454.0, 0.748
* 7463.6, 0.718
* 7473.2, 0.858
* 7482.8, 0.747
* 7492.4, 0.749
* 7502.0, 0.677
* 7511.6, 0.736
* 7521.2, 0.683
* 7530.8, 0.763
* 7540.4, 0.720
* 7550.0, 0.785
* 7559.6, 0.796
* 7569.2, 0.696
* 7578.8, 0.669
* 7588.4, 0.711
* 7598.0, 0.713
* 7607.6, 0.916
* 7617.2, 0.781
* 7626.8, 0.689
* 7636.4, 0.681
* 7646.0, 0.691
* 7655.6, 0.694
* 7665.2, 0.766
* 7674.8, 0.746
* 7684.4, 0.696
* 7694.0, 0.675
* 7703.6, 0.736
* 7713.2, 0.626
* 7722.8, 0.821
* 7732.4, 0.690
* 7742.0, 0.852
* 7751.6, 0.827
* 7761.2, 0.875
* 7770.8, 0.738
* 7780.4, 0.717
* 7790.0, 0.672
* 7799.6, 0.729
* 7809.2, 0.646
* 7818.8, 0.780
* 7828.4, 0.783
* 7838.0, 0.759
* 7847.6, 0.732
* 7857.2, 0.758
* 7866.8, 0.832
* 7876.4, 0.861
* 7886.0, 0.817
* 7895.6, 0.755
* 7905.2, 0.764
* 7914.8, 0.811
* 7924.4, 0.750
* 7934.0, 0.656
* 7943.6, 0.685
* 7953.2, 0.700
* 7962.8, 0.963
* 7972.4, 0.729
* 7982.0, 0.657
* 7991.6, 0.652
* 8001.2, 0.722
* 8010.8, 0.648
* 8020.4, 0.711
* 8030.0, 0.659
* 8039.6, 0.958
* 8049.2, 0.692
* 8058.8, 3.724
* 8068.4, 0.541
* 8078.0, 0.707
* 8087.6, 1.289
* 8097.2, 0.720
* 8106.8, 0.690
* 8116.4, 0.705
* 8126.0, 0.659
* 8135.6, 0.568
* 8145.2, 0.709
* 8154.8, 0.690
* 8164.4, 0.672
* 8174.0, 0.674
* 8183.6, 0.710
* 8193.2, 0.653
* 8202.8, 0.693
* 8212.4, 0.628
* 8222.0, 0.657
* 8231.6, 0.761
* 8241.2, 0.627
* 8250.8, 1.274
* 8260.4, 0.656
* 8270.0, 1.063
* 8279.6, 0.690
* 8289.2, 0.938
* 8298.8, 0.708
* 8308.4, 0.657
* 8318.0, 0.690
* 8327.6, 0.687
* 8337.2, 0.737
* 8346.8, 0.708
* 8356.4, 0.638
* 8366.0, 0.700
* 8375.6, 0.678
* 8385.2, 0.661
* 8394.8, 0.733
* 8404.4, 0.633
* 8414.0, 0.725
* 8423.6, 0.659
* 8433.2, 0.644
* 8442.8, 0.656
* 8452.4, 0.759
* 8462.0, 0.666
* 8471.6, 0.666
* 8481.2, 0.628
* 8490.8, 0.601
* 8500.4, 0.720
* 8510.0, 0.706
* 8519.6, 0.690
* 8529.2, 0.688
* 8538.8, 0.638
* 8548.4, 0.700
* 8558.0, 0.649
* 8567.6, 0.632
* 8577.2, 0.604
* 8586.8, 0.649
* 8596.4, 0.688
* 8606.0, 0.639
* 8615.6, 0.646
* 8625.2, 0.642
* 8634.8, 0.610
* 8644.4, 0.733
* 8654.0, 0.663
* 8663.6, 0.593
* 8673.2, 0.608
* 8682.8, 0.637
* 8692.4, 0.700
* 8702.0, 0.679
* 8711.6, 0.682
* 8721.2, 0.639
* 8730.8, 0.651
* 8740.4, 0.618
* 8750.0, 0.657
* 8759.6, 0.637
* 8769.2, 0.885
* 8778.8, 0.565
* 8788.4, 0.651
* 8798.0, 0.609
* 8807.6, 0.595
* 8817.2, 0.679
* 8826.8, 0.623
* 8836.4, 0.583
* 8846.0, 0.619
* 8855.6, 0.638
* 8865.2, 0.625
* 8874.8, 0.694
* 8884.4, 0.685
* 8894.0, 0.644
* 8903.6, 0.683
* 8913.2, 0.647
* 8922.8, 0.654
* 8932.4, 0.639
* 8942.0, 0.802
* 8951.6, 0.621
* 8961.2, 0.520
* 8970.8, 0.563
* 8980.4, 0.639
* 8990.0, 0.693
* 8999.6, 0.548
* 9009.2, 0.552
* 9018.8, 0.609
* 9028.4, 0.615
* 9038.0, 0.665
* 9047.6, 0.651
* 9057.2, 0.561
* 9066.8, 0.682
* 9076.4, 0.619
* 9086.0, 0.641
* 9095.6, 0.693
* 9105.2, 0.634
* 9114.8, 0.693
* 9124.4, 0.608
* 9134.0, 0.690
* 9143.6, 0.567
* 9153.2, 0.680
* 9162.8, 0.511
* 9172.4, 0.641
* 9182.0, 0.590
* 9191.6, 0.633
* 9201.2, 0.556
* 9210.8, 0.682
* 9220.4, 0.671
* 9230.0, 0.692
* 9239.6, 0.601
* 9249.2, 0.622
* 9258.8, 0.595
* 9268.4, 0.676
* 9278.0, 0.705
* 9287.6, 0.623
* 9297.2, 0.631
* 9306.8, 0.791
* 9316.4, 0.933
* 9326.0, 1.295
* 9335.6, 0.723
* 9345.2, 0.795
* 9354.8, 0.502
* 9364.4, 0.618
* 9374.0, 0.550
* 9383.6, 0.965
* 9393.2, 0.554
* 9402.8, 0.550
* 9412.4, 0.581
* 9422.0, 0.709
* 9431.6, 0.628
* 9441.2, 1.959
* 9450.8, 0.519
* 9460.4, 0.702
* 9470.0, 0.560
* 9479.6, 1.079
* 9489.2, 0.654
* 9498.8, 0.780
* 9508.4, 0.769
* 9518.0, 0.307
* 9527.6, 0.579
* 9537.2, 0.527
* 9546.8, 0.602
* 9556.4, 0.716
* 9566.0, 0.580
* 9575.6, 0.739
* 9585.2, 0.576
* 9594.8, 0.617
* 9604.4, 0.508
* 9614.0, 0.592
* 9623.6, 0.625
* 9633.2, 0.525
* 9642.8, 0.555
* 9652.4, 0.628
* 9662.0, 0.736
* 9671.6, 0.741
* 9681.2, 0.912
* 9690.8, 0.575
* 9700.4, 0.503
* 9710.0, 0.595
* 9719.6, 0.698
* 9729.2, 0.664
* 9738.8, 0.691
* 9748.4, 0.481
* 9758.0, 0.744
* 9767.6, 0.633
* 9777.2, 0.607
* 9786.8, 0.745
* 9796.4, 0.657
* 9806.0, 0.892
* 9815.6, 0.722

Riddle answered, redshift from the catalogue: 0.23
